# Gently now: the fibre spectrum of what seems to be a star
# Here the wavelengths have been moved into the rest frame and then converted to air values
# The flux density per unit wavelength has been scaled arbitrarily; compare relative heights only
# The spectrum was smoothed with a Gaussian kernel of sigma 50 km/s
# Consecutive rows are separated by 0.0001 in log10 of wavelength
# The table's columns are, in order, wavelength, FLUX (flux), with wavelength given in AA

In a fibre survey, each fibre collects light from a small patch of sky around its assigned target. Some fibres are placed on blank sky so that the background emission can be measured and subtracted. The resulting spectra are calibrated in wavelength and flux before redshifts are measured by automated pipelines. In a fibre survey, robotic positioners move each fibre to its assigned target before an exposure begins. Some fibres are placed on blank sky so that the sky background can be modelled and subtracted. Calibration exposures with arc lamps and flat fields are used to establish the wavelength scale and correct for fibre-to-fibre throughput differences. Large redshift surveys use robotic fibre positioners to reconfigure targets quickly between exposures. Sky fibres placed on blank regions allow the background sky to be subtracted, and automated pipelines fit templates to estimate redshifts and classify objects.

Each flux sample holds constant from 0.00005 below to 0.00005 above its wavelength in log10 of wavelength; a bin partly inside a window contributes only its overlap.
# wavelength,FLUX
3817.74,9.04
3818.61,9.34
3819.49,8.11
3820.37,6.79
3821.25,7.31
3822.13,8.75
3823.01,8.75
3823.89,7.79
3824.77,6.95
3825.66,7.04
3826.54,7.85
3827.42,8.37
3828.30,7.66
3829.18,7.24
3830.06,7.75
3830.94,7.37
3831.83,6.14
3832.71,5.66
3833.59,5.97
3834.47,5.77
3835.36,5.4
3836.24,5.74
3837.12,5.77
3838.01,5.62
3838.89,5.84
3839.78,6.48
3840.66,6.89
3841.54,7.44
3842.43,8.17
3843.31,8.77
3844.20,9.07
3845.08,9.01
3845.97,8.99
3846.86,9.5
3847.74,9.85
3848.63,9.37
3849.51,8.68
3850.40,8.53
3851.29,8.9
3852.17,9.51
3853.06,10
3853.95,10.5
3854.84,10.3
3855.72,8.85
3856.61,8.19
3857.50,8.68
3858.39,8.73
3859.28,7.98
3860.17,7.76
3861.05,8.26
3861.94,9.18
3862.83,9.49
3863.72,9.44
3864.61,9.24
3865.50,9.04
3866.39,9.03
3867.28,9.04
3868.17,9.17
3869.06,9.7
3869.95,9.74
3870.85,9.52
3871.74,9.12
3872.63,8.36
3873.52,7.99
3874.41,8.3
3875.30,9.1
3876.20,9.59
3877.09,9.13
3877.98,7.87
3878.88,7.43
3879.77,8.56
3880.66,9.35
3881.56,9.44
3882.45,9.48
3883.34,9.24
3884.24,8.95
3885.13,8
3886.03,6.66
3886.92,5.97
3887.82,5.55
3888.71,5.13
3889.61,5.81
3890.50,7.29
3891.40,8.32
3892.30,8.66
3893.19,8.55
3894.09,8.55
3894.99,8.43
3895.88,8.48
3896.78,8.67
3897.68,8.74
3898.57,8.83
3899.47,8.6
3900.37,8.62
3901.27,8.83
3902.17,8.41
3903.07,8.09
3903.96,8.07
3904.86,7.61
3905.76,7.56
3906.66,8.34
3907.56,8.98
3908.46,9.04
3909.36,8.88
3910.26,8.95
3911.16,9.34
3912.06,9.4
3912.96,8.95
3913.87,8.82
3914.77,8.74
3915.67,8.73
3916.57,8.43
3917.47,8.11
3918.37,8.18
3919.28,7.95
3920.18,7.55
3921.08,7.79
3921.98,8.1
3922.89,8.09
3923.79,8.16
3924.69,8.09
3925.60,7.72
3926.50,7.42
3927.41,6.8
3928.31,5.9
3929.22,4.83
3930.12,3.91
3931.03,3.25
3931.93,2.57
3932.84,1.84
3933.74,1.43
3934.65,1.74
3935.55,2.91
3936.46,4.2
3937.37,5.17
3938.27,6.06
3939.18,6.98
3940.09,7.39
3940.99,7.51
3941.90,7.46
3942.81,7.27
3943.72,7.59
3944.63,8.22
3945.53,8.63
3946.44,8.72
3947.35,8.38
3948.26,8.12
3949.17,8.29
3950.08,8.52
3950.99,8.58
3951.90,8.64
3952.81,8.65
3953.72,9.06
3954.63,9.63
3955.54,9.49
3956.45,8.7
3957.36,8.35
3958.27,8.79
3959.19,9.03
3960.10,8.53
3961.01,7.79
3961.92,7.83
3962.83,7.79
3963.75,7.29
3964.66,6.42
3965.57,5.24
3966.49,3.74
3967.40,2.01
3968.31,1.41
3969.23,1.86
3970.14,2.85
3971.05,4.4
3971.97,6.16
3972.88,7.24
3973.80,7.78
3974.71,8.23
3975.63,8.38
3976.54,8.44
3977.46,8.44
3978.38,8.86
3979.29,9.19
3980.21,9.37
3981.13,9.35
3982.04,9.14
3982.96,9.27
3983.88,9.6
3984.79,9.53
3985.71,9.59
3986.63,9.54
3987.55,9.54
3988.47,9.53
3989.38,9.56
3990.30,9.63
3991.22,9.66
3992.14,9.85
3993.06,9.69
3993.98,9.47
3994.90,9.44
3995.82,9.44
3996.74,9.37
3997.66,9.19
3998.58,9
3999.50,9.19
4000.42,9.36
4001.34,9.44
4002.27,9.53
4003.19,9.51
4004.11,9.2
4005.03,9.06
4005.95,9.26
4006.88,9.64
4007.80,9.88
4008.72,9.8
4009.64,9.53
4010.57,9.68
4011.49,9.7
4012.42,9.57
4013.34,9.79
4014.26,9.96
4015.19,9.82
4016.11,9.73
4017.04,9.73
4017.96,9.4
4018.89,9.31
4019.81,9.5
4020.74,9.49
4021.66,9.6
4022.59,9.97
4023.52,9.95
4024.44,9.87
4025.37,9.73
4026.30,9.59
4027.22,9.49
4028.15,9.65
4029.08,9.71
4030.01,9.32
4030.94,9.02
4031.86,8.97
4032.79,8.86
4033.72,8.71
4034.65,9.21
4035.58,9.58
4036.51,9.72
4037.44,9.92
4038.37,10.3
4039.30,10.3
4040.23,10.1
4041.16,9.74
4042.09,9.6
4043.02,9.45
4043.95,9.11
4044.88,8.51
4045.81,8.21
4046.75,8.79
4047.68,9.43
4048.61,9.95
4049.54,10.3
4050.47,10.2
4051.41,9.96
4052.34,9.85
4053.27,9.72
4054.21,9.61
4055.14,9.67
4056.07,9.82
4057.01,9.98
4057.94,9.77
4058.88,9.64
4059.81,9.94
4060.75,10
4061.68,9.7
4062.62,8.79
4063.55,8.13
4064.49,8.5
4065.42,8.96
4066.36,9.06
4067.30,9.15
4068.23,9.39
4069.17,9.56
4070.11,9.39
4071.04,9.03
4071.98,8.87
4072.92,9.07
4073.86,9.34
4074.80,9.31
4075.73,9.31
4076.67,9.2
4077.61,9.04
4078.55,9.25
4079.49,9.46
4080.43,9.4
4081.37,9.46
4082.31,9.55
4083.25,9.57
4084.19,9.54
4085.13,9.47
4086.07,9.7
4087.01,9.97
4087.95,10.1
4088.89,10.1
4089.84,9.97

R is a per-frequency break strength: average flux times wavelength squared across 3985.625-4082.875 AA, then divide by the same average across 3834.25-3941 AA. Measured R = 1.30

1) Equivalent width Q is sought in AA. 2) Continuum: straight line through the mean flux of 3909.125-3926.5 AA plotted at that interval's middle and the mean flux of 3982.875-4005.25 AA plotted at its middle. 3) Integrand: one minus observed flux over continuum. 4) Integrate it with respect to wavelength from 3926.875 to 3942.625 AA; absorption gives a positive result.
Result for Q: 7.1 AA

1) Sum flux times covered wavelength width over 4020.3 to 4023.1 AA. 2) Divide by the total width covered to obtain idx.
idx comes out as 9.69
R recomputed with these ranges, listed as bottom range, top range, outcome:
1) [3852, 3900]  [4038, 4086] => 1.21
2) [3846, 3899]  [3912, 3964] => 0.87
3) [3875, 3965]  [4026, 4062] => 1.33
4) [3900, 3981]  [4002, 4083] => 1.38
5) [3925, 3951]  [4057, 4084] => 1.63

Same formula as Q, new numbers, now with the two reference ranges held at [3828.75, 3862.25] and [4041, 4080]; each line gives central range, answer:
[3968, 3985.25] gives 2.8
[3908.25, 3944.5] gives 7.2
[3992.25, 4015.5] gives -1.3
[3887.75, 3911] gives 0.4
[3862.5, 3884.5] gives -2.4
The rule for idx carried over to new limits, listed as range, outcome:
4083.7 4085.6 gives 9.51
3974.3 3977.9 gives 8.37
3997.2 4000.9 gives 9.2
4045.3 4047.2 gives 8.47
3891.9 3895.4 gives 8.55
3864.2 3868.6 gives 9.1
